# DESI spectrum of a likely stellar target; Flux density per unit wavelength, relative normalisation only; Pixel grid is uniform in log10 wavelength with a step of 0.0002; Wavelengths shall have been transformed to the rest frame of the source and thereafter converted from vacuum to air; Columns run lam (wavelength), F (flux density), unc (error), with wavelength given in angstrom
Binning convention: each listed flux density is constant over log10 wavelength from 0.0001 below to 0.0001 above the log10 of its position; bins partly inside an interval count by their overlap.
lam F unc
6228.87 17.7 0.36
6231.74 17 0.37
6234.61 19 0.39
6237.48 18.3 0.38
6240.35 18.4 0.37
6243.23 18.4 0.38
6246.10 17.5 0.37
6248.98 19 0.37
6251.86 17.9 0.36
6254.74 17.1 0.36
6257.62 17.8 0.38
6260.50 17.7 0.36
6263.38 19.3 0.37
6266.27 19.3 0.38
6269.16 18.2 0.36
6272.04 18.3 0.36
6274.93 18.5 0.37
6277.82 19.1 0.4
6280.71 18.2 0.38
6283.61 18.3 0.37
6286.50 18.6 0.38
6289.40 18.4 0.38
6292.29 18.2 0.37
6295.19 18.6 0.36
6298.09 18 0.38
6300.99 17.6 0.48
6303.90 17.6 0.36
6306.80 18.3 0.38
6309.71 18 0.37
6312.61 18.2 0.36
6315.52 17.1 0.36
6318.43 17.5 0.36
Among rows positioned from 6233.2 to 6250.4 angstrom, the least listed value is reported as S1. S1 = 17.5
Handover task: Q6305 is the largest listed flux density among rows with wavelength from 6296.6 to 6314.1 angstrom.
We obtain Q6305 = 18.3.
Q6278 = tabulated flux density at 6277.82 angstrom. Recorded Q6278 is 19.1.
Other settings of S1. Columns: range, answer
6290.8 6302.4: 17.6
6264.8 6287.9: 18.2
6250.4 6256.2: 17.1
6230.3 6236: 17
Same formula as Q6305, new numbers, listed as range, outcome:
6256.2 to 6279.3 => 19.3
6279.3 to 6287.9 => 18.6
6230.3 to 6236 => 19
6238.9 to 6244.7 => 18.4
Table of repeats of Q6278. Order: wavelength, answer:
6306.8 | 18.3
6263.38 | 19.3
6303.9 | 17.6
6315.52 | 17.1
